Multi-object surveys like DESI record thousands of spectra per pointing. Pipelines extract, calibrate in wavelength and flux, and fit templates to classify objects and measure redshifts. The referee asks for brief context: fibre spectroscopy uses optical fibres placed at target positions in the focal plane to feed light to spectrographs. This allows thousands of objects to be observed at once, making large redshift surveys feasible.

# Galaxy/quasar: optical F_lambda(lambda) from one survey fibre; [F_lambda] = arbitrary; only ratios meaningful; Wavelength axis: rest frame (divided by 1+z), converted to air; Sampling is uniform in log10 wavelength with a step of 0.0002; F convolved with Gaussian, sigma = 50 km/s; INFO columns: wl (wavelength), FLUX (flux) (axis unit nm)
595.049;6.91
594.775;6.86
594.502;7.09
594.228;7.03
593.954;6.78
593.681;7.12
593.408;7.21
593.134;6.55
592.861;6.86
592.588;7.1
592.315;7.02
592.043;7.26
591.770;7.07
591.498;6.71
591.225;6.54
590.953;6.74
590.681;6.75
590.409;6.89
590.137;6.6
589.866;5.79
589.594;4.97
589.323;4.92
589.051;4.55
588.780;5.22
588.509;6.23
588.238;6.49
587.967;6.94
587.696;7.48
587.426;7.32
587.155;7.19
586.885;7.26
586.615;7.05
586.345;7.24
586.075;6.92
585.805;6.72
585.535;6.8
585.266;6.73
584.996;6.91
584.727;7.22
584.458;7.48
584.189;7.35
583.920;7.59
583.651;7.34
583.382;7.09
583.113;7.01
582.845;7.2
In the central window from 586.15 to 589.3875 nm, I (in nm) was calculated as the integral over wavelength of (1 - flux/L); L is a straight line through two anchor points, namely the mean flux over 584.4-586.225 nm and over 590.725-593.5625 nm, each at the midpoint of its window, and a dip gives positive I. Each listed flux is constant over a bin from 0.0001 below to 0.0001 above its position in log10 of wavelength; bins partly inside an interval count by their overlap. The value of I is 0.19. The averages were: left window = 6.95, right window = 6.9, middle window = 6.53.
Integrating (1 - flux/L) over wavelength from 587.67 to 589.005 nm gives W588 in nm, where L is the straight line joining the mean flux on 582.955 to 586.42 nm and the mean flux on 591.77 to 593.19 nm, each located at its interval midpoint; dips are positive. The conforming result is 0.15 nm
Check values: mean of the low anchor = 7.11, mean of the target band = 6.26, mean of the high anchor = 6.99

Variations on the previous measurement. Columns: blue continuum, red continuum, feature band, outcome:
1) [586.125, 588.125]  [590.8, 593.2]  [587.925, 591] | 0.47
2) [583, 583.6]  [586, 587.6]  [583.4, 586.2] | 0.01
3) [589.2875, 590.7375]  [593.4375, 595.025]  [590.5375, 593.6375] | -0.19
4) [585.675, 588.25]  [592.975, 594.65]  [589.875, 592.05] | 0.09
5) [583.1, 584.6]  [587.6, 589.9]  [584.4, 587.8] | -0.24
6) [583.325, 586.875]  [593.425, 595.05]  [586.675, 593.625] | 0.48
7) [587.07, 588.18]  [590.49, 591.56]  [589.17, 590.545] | 0.21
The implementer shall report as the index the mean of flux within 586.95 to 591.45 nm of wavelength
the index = 6.31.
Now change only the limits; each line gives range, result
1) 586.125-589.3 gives 6.58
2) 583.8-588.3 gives 7.11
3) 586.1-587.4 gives 7.17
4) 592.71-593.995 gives 6.92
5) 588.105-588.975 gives 5.88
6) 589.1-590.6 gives 5.79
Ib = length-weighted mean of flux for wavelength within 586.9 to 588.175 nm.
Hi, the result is 7.19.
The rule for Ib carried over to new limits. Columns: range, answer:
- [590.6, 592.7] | 6.9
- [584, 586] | 7.04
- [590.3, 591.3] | 6.74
